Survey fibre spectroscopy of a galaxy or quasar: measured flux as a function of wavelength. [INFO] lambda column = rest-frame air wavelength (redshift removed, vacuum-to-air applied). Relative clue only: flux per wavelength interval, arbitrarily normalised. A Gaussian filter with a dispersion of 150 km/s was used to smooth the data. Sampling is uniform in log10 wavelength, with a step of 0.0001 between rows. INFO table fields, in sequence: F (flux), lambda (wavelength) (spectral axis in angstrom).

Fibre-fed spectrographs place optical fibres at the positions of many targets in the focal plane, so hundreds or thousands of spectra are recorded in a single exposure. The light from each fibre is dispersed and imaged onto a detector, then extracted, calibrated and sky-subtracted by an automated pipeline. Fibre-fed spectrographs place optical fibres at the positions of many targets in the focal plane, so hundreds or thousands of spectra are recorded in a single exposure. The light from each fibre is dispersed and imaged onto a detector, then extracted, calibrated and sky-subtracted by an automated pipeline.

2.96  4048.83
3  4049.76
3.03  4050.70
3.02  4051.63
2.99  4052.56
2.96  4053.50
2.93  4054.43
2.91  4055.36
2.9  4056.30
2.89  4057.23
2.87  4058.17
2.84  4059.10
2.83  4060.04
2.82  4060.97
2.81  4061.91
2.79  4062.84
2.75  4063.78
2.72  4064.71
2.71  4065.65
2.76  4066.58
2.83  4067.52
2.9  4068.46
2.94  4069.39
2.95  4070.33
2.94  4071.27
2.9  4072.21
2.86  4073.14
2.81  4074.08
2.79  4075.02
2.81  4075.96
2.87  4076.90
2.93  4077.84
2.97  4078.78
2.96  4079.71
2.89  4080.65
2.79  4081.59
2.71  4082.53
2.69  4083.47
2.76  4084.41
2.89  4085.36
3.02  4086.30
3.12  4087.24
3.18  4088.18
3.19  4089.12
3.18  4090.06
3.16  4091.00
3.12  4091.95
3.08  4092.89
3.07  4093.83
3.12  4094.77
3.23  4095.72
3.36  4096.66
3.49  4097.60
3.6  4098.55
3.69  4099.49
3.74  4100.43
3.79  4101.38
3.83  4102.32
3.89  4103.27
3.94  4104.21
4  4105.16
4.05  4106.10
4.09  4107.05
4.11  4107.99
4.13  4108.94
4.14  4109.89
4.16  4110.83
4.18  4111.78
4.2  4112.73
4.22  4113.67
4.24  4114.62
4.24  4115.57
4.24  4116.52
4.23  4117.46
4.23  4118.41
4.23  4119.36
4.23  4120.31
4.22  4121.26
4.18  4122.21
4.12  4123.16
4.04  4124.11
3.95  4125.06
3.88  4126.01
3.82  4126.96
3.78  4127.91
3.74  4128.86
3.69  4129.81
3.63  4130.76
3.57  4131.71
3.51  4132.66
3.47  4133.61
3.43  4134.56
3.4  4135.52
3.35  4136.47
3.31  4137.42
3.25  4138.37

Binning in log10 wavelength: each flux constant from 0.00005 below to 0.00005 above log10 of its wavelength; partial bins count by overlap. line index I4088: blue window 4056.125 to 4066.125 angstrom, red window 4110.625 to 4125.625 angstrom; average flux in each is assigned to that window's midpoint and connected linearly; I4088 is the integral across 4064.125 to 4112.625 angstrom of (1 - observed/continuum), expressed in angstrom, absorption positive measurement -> 3.0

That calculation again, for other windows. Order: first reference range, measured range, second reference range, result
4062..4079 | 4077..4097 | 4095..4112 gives 1.9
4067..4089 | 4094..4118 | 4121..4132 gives -3.0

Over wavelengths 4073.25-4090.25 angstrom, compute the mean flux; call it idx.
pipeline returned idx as 2.91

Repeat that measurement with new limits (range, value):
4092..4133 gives 3.88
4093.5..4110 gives 3.73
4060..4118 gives 3.32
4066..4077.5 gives 2.86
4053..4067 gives 2.83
